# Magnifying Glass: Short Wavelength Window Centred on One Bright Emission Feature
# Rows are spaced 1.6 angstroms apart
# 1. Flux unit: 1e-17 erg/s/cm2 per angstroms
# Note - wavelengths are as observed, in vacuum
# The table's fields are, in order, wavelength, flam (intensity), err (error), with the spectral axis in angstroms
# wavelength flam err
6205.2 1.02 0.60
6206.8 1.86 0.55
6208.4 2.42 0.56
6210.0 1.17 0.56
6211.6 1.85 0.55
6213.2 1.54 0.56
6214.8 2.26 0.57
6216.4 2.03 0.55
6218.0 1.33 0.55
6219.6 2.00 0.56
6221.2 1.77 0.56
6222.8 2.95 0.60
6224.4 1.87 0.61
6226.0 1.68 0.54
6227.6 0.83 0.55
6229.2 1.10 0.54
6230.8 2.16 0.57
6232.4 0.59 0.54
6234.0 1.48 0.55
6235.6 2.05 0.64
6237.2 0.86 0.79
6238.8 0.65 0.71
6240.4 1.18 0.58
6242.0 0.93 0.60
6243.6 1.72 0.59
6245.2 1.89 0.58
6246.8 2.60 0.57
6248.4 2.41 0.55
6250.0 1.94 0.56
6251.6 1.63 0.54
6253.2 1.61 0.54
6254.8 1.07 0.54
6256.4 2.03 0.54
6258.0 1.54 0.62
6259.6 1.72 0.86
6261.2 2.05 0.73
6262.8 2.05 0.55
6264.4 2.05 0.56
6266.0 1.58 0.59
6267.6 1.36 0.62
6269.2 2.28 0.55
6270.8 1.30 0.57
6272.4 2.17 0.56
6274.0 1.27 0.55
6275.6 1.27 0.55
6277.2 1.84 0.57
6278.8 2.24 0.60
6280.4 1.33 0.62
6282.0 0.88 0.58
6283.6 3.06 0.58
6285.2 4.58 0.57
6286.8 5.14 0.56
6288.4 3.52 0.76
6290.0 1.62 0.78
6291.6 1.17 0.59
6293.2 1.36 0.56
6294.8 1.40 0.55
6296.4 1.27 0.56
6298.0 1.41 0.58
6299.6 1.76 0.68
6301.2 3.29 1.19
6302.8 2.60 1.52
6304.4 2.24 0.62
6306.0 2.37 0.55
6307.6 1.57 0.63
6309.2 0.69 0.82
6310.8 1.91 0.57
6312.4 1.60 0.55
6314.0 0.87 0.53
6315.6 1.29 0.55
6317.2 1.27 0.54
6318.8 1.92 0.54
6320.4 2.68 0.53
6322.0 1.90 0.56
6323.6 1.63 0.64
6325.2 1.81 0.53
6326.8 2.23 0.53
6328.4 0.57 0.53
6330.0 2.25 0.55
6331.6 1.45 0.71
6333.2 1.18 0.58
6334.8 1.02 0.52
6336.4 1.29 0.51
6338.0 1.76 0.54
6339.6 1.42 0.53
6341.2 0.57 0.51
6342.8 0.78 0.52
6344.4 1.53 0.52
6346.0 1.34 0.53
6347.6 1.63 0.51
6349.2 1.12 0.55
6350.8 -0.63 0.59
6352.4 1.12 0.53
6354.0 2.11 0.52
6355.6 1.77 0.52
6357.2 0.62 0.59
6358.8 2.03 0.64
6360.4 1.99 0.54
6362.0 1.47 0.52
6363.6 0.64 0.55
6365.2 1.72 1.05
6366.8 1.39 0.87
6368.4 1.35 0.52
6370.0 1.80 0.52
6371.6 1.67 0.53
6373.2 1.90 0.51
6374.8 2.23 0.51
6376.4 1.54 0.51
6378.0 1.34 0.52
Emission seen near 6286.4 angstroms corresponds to Hbeta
